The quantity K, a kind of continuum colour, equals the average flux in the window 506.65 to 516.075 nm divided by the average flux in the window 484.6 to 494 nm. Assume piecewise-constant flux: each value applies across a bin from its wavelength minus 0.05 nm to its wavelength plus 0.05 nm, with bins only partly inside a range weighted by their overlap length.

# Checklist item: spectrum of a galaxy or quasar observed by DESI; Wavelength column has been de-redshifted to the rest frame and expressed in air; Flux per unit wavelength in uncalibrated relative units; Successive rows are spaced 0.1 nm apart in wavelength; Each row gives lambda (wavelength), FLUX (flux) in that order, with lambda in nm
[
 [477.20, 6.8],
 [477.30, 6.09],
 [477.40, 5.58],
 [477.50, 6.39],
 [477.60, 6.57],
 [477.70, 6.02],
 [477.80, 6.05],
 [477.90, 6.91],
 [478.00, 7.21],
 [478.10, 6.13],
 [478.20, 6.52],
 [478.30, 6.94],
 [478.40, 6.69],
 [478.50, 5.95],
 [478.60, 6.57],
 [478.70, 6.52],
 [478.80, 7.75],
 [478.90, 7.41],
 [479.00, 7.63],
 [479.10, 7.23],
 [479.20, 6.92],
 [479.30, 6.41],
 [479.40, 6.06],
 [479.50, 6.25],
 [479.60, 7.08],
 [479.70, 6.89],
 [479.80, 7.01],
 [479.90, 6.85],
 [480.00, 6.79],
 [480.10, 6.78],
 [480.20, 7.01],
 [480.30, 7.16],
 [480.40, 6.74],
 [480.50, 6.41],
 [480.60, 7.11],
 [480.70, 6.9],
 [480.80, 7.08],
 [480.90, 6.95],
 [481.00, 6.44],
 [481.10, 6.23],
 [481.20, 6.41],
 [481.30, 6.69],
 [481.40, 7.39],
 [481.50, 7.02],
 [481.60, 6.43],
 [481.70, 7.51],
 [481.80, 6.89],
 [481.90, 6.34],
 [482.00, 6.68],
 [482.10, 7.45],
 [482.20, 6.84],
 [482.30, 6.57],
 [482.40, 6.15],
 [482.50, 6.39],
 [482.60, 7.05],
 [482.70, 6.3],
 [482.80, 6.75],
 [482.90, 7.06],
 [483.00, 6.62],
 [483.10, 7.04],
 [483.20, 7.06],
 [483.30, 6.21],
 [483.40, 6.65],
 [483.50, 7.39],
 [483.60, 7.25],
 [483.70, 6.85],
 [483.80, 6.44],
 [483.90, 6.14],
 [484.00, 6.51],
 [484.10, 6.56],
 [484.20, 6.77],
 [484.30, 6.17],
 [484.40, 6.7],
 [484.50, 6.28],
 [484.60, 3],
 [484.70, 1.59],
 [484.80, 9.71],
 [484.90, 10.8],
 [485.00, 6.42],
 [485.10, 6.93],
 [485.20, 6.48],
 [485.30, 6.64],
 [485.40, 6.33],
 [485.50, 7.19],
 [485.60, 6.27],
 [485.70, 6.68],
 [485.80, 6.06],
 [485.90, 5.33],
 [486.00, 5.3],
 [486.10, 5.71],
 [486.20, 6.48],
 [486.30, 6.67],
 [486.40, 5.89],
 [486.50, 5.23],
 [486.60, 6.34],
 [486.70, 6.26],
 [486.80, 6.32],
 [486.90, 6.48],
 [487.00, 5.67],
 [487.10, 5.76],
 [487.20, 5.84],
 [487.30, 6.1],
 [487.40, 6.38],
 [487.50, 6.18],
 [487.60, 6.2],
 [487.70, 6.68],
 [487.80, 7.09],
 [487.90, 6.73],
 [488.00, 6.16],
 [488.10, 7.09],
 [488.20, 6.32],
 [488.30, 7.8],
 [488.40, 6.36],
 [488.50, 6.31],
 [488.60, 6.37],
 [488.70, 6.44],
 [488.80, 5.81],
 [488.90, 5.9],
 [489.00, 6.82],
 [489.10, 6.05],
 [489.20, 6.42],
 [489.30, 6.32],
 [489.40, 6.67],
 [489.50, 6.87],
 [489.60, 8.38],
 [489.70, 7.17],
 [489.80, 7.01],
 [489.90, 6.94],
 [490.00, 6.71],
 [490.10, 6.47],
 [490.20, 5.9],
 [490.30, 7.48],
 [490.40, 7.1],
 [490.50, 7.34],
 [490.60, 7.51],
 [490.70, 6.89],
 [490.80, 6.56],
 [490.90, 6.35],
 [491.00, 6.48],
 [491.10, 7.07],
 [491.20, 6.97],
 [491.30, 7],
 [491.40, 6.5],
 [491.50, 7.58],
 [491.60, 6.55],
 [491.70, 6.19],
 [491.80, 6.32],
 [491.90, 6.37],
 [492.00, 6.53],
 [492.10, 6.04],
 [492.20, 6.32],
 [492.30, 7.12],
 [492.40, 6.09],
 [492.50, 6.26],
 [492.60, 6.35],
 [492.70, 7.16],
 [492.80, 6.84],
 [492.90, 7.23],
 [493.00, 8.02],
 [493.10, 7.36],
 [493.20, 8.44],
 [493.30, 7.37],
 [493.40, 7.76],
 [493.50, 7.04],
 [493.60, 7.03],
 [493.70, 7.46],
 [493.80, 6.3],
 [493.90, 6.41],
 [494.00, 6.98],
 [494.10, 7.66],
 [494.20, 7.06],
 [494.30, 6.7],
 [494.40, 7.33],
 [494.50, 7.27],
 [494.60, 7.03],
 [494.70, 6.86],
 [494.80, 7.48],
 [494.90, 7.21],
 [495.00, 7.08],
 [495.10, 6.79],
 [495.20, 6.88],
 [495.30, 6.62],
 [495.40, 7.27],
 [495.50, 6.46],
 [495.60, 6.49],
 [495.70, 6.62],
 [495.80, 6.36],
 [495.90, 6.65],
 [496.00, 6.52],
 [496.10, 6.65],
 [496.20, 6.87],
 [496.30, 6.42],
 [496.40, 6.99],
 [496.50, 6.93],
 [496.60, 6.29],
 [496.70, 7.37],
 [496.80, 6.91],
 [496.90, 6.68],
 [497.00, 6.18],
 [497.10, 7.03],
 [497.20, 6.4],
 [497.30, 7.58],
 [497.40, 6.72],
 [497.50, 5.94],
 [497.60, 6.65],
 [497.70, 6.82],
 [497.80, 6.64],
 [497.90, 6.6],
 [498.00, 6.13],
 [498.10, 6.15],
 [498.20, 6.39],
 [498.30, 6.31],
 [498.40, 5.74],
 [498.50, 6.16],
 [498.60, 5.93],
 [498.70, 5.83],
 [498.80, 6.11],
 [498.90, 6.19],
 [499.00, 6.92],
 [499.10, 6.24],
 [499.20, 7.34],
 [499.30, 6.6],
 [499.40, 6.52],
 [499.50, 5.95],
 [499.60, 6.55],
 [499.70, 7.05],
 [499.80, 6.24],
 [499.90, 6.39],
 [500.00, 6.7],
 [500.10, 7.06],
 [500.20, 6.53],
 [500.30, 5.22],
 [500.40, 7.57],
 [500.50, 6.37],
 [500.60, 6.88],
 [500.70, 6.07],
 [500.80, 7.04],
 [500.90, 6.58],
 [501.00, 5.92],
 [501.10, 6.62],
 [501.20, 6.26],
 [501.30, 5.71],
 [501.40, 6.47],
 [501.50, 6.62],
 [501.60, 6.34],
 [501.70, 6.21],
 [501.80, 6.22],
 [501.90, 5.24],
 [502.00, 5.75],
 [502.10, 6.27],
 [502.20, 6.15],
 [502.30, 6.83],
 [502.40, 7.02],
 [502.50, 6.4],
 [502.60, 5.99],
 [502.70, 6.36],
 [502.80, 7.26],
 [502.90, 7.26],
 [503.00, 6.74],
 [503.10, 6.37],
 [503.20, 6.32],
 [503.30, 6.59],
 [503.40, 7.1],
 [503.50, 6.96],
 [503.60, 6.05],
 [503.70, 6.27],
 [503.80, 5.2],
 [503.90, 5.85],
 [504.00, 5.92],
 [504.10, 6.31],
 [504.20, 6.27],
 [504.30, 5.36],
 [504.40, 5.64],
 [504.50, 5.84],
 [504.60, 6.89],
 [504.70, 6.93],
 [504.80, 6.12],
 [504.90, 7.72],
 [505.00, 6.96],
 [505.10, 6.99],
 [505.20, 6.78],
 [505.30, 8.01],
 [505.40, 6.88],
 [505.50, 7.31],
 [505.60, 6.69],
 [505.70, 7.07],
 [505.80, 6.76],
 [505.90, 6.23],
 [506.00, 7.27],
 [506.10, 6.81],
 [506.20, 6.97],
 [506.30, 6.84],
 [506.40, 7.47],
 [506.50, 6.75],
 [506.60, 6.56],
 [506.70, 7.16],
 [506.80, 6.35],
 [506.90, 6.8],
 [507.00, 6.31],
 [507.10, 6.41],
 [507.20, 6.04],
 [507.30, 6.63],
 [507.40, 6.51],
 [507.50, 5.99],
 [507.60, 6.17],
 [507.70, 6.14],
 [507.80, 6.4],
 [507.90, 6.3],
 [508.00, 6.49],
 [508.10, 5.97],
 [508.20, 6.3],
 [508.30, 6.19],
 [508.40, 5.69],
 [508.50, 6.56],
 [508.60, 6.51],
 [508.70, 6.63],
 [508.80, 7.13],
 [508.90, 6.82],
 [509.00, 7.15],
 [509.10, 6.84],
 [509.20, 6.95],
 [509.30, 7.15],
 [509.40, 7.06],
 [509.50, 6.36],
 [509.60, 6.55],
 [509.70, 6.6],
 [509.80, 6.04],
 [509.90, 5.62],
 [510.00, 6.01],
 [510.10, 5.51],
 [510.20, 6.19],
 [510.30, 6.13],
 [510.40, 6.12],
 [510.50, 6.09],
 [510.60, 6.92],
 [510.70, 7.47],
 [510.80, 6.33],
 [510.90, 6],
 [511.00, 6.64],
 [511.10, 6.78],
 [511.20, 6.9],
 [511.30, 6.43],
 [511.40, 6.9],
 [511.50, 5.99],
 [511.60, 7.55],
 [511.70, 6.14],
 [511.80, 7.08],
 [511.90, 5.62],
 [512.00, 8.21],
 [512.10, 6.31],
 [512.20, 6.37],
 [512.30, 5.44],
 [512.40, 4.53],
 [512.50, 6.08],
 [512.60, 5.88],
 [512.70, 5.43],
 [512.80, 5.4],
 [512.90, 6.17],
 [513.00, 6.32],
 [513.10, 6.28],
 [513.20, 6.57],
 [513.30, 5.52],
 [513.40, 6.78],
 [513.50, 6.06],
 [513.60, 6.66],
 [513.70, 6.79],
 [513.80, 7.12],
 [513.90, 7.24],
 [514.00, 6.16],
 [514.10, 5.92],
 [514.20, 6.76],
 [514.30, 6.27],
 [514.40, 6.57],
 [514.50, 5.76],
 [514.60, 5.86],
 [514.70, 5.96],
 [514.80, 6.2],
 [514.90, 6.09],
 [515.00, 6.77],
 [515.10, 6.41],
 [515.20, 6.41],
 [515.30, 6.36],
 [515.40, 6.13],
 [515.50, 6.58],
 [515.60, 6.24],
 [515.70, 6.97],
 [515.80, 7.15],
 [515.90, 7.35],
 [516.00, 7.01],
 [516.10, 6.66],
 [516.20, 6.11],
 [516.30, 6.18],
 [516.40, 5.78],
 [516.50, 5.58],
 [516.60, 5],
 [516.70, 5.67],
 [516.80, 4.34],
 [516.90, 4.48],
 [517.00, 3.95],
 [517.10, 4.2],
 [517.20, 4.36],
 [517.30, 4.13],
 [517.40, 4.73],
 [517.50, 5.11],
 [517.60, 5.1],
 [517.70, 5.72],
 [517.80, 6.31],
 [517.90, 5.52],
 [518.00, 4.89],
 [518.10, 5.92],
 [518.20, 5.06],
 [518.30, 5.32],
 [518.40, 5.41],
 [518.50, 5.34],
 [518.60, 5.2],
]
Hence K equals 1.0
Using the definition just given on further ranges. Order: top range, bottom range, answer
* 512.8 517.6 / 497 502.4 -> 0.94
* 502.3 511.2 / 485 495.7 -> 0.98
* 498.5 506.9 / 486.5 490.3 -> 1.00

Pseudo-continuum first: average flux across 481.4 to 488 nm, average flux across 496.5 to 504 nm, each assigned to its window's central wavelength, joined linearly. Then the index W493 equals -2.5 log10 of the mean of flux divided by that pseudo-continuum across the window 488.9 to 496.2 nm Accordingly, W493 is -0.067 mag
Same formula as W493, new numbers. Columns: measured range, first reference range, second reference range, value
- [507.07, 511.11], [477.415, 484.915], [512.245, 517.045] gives -0.038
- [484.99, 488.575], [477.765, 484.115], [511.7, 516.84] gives 0.059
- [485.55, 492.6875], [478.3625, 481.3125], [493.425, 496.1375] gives 0.060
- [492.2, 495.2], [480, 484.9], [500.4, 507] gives -0.076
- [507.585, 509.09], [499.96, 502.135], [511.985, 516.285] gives -0.019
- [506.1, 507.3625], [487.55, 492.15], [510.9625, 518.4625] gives -0.077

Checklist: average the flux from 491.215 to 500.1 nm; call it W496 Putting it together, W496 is 6.73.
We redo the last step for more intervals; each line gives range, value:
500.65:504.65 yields 6.31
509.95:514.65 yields 6.32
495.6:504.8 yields 6.44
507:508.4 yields 6.25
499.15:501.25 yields 6.55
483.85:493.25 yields 6.56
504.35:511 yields 6.58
